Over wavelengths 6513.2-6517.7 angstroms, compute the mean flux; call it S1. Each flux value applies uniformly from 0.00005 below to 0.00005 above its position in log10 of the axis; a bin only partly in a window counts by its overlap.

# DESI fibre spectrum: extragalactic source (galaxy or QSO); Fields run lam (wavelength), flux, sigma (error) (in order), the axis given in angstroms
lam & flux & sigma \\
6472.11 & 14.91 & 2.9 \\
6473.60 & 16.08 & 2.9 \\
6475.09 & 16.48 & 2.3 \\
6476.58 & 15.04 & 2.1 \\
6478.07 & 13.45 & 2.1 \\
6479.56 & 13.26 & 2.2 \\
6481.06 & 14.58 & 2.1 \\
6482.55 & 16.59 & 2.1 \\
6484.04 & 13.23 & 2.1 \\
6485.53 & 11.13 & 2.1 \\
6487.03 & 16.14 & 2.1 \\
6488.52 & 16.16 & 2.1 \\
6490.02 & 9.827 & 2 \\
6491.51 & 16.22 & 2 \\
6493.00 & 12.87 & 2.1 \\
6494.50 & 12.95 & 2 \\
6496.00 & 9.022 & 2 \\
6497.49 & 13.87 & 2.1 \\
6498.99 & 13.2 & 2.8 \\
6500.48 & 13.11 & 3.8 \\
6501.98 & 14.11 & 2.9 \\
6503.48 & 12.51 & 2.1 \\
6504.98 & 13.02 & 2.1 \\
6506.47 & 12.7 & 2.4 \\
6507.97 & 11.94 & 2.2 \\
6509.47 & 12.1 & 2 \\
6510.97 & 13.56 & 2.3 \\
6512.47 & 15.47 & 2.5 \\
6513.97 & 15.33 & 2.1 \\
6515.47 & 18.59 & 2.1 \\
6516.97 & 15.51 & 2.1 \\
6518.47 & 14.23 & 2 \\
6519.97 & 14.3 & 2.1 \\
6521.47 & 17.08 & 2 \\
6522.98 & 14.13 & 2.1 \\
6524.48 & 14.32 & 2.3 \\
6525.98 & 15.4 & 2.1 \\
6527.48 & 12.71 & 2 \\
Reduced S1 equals 16.5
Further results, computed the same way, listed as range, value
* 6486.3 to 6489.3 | 16.1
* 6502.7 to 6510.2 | 12.5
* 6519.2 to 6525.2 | 14.9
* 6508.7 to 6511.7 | 12.8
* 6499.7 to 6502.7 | 13.6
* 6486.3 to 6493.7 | 14.3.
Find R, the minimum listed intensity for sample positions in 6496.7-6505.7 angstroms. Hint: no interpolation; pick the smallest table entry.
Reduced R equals 12.51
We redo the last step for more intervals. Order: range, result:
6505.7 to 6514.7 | 11.94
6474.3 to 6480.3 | 13.26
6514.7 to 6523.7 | 14.13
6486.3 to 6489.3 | 16.14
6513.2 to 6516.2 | 15.33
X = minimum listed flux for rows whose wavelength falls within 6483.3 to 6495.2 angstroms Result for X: 9.827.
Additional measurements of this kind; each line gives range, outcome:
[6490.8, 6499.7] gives 9.022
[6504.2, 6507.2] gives 12.7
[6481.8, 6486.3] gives 11.13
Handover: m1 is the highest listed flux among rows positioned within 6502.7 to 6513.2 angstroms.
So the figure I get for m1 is 15.47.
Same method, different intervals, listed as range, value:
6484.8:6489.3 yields 16.16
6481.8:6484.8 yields 16.59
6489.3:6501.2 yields 16.22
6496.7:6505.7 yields 14.11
